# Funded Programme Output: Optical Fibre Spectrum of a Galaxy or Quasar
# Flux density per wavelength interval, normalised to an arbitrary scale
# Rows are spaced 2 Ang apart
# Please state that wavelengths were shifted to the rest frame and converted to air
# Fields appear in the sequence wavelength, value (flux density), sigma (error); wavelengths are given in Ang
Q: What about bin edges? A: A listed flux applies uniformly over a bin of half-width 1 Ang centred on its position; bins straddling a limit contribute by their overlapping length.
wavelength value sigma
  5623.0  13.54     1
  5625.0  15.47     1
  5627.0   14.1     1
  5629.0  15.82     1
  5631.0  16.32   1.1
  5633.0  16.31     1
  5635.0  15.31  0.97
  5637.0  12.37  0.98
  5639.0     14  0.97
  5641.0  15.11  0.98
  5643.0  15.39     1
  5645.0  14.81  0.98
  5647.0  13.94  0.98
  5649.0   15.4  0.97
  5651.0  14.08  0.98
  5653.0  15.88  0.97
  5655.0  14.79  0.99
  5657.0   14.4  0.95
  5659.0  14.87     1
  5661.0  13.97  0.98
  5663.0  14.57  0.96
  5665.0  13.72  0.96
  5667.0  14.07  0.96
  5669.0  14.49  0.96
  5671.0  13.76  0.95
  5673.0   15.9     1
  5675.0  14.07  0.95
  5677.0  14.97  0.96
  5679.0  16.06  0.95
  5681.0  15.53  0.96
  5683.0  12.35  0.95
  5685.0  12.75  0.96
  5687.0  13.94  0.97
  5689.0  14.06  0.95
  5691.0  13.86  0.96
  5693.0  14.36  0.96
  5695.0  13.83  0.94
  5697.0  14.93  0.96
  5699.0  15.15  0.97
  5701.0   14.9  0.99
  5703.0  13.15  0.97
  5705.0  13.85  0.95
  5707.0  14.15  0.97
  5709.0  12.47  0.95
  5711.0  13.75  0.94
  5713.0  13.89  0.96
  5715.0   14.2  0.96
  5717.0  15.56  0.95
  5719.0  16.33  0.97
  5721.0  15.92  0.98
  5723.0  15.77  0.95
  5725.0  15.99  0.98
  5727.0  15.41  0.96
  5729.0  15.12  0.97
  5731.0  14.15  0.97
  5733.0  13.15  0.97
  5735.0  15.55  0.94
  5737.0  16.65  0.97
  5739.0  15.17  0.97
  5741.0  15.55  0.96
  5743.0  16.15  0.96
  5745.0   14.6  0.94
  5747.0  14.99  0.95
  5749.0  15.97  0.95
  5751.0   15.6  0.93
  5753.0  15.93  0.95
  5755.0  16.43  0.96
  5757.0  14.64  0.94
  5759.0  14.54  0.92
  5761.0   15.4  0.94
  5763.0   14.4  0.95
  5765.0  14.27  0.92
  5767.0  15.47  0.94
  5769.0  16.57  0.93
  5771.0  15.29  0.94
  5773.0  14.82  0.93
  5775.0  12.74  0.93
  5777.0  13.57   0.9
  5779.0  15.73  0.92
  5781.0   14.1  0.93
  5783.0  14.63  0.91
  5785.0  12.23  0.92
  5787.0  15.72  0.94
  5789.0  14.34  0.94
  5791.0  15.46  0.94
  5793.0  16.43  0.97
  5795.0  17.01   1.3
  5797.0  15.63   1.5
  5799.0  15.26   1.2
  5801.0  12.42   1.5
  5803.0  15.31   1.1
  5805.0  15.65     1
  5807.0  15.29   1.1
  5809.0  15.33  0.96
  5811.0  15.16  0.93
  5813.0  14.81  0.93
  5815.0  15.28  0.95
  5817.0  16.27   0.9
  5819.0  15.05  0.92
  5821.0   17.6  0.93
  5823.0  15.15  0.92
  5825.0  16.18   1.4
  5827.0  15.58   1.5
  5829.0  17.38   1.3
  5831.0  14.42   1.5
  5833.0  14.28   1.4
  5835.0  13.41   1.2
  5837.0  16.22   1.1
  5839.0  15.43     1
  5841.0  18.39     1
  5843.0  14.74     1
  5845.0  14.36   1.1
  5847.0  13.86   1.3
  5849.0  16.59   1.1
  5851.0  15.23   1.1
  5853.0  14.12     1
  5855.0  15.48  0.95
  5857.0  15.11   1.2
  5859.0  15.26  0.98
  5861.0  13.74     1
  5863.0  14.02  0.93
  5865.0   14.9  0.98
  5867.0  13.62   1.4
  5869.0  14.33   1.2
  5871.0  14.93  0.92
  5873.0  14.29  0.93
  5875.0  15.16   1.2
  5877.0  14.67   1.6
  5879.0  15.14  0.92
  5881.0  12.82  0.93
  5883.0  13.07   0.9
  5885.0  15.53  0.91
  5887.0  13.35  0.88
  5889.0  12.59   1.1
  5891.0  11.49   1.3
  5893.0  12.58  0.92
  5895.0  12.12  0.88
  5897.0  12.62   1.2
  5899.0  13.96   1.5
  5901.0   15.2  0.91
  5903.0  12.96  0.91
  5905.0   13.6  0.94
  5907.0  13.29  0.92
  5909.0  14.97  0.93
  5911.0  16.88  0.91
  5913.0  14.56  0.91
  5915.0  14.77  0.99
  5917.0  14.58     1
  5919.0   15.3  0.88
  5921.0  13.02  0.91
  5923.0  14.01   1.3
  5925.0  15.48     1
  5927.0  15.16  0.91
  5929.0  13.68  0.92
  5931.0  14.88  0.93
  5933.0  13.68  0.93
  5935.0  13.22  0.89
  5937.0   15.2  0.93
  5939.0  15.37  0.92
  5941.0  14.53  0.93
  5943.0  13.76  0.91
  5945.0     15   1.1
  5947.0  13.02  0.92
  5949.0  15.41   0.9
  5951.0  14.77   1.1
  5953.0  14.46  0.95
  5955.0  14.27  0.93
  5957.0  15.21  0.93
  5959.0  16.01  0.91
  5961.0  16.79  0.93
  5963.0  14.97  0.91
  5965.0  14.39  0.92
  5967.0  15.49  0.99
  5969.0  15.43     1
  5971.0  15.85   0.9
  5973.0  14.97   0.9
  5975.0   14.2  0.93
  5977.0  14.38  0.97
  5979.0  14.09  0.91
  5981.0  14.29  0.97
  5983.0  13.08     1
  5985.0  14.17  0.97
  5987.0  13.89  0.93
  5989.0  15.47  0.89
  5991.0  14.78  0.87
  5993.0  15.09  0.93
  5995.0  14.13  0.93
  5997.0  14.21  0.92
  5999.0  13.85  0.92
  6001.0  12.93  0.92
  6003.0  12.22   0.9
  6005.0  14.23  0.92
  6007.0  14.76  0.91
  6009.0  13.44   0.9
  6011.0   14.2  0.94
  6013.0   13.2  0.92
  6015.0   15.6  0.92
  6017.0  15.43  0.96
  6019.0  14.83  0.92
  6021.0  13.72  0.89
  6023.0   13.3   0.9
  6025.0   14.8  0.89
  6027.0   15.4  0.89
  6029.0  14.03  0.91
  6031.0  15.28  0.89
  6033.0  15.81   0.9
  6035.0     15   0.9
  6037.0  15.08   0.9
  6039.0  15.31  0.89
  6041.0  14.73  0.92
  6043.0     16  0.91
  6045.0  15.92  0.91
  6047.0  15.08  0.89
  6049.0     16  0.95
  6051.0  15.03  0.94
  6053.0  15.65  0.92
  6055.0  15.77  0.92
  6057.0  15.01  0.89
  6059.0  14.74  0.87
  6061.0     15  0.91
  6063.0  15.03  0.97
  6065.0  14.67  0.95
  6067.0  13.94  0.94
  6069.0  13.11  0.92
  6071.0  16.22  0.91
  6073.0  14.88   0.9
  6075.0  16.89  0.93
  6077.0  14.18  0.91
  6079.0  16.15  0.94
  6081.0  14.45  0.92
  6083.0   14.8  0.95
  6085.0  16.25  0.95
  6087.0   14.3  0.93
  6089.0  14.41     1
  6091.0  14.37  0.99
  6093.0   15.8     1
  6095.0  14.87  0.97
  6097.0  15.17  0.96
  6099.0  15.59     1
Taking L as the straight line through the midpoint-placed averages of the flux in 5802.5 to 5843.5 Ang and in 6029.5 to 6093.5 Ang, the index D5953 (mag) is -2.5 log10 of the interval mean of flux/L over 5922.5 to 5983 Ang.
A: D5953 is 0.05 mag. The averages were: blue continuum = 15.6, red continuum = 15.1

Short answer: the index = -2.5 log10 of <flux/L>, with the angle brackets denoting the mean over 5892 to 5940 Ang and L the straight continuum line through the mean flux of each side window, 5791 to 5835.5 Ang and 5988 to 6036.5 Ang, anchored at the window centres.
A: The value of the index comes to 0.05 mag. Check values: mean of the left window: 15.4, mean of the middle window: 14.2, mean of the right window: 14.4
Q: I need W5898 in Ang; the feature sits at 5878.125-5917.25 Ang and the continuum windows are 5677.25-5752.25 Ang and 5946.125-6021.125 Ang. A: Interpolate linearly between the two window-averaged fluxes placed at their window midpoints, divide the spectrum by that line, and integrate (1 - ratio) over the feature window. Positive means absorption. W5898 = 2.15 Ang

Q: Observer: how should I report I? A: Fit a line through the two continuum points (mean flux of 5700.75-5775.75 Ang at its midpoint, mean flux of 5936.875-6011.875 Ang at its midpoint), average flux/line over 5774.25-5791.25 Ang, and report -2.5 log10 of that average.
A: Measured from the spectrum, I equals 0.05 mag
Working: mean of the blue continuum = 15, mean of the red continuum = 14.5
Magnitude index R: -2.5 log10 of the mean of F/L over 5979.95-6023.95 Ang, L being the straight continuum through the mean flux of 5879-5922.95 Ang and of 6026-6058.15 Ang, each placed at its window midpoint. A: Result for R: 0.06 mag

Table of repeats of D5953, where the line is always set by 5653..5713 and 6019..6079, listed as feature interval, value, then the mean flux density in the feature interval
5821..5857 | -0.059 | 15.4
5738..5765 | -0.066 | 15.3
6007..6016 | 0.058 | 14.2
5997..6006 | 0.117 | 13.4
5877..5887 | 0.043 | 14.1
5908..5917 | -0.034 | 15.2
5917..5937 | 0.033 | 14.3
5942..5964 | -0.004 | 14.9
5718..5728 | -0.111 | 15.9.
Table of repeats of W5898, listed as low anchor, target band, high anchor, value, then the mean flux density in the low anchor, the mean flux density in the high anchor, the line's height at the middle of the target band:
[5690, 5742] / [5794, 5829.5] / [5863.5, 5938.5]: -2.8 Ang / 14.7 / 14.1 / 14.4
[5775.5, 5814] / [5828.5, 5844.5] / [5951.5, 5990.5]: -0.6 Ang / 14.9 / 14.8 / 14.9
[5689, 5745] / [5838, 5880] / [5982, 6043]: -0.9 Ang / 14.8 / 14.4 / 14.6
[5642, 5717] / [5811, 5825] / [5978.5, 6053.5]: -1.2 Ang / 14.3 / 14.6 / 14.4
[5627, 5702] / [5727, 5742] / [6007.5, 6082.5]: -0.4 Ang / 14.6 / 14.9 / 14.7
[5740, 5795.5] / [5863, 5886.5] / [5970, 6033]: 0.6 Ang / 15.1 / 14.3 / 14.7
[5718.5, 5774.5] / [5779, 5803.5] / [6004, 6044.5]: 0.5 Ang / 15.3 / 14.7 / 15.2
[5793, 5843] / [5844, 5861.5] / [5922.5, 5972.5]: 0.5 Ang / 15.5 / 14.8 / 15.3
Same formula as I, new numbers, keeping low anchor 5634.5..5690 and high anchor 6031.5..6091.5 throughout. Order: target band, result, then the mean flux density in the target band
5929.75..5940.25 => 0.03 mag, 14.5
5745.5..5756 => -0.08 mag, 15.7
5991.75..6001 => 0.06 mag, 14.2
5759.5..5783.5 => -0.01 mag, 14.7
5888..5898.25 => 0.20 mag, 12.3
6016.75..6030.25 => 0.04 mag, 14.5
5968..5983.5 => 0.03 mag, 14.6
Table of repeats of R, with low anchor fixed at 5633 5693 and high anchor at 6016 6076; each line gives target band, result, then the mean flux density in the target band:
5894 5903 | 0.108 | 13.4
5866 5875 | 0.029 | 14.4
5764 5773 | -0.052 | 15.3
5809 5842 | -0.067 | 15.7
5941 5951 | 0.039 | 14.4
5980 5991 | 0.054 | 14.2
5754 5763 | -0.040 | 15.2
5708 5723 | -0.009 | 14.7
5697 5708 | 0.016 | 14.3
